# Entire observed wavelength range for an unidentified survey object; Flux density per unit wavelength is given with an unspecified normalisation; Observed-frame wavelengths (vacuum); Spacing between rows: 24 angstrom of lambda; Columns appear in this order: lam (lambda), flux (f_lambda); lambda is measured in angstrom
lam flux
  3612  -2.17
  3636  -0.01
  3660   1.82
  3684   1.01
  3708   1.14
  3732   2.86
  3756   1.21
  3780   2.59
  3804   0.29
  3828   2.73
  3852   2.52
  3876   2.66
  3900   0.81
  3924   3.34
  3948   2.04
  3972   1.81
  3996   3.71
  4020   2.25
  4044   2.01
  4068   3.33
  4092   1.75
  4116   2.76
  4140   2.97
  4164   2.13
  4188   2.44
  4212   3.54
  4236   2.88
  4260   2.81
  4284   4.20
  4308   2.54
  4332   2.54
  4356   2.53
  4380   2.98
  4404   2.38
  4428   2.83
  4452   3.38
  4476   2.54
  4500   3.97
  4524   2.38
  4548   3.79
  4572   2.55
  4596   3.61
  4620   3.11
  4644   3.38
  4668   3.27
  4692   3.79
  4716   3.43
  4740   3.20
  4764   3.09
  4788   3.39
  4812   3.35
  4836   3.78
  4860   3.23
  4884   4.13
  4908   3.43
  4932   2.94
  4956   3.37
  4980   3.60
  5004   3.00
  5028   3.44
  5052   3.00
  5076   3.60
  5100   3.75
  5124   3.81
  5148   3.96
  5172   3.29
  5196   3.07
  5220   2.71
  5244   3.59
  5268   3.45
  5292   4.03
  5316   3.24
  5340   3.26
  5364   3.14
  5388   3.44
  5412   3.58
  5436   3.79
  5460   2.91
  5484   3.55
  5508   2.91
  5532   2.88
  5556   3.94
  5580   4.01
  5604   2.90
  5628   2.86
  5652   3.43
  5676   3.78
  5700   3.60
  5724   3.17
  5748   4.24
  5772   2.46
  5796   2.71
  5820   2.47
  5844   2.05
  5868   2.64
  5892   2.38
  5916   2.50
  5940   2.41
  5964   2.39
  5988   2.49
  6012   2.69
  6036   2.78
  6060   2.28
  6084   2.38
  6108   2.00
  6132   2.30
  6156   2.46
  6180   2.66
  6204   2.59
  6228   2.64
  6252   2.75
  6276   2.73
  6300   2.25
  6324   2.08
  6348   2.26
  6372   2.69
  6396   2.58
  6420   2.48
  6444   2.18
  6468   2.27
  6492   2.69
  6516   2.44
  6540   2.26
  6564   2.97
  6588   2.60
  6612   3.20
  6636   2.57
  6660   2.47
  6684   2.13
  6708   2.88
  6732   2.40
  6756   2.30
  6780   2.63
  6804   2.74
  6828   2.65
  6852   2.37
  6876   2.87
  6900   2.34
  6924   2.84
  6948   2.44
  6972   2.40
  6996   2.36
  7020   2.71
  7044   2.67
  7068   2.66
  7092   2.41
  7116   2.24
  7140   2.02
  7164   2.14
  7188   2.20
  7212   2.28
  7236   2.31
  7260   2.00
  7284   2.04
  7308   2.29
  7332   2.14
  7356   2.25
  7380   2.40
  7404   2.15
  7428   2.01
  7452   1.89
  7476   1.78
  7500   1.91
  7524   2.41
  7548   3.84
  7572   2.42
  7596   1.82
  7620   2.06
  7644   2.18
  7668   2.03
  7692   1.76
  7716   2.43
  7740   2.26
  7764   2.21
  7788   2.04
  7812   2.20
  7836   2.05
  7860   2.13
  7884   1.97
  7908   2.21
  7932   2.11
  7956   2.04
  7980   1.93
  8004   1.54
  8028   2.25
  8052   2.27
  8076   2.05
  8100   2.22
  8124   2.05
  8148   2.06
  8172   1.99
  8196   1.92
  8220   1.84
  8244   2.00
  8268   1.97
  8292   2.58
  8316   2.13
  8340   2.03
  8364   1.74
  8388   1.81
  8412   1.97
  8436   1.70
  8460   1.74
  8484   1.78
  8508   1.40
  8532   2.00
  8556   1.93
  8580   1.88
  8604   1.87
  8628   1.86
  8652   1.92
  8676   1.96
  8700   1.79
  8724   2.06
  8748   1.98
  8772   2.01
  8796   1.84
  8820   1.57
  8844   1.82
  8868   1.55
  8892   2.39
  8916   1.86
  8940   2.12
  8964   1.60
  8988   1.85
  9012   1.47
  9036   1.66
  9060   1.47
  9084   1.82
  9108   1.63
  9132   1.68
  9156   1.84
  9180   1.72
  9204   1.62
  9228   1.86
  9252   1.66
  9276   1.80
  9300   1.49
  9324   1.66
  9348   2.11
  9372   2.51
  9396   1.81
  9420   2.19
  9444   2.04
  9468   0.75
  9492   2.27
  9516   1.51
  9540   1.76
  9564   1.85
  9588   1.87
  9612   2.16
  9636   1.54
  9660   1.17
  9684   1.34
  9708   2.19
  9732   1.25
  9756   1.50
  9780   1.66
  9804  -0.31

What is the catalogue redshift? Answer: 0.149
